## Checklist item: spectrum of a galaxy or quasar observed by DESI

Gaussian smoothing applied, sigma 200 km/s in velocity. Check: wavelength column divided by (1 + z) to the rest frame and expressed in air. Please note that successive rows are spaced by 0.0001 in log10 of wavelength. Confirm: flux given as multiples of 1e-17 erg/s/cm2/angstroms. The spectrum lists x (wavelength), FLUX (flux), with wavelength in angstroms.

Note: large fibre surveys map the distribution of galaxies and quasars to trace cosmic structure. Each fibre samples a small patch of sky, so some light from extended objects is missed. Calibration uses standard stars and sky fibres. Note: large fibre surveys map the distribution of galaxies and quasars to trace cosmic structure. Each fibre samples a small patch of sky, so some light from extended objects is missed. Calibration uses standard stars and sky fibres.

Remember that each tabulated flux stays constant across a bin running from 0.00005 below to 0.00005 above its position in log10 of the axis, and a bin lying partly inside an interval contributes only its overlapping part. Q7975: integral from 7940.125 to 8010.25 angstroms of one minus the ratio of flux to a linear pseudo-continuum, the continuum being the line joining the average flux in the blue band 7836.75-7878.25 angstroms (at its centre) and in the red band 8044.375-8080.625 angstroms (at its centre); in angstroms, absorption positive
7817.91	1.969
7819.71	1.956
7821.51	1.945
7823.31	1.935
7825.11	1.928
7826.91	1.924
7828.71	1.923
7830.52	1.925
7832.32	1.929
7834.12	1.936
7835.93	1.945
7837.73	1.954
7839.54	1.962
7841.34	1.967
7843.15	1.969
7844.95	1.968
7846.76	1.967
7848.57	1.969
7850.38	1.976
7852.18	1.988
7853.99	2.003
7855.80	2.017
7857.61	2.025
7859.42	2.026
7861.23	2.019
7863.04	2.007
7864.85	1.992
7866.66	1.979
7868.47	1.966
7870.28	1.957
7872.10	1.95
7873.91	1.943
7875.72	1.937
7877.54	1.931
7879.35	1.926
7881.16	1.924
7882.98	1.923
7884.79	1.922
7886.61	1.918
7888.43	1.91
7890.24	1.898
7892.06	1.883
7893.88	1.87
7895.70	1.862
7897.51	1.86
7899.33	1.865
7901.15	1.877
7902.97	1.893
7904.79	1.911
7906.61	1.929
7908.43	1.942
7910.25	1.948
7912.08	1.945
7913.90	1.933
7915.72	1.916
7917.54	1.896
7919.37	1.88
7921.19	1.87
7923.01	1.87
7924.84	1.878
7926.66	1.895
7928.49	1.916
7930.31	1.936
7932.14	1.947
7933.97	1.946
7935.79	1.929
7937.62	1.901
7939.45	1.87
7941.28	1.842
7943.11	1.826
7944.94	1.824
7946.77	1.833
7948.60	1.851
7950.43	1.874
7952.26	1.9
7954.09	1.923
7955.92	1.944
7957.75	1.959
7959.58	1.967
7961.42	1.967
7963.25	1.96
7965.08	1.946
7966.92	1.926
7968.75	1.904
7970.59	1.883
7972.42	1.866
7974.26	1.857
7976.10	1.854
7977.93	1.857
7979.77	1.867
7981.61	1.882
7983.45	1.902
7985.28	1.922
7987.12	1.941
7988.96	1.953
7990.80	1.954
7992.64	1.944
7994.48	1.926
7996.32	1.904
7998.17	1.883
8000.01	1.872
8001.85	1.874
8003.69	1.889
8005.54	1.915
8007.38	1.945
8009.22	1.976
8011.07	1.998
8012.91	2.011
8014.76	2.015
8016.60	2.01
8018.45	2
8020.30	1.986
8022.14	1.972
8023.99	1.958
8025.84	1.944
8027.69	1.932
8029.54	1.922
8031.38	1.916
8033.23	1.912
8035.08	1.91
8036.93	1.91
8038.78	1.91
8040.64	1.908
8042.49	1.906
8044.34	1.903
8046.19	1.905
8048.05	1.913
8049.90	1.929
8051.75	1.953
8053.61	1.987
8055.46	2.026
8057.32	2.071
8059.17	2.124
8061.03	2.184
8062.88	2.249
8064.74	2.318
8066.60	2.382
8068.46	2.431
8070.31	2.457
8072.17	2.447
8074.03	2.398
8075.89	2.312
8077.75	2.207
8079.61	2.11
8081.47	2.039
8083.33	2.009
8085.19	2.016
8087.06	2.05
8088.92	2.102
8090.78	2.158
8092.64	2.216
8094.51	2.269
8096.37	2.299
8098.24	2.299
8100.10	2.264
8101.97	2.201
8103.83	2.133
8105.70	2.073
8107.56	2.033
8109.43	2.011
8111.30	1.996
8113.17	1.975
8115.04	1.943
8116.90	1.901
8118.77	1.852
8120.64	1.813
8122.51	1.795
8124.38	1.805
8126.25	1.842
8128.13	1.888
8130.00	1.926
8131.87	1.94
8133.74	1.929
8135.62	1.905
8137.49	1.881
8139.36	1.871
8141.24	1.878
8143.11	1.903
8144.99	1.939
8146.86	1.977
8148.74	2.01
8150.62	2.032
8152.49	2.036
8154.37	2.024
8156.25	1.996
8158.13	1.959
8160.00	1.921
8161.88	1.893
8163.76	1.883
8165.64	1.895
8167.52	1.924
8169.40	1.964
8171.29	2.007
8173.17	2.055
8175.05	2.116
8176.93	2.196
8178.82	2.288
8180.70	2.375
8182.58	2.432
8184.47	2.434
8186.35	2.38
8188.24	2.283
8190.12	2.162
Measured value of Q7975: 6.2 angstroms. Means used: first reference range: 1.98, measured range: 1.9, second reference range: 2.17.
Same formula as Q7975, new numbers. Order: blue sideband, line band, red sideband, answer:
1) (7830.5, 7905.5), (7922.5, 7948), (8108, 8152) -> 0.7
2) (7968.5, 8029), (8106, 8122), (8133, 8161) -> 0.0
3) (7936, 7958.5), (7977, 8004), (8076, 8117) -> 0.6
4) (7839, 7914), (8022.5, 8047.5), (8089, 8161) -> 0.8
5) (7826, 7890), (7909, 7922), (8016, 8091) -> 0.5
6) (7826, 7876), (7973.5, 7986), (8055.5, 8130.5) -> 1.0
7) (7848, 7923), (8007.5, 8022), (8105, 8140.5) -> -0.5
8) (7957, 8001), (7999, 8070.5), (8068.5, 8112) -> 1.5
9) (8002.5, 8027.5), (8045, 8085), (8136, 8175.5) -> -4.0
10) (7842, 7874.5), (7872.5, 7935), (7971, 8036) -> 1.8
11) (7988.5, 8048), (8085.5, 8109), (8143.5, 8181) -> -2.2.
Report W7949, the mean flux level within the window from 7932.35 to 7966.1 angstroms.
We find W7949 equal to 1.9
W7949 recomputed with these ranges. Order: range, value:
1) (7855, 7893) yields 1.95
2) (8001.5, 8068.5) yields 2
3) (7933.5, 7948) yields 1.87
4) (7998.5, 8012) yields 1.92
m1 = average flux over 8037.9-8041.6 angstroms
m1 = 1.91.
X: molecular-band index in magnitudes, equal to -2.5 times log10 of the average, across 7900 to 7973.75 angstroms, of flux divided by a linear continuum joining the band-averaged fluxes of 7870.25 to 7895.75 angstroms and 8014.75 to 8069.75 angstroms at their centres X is 0.03 mag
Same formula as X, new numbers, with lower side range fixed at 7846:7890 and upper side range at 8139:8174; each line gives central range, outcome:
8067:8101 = -0.14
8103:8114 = -0.04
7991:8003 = 0.03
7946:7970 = 0.02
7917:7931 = 0.04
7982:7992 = 0.02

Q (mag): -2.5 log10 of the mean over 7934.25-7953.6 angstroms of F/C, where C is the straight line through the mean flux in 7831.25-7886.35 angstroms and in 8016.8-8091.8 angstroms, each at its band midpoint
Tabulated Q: 0.08 mag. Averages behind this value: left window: 1.97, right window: 2.07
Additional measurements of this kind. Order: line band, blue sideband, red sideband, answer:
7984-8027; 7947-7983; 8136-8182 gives -0.01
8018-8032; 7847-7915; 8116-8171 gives -0.01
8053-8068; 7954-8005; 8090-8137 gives -0.11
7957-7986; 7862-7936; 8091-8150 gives 0.02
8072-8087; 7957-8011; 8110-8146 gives -0.14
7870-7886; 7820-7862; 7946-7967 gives 0.01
